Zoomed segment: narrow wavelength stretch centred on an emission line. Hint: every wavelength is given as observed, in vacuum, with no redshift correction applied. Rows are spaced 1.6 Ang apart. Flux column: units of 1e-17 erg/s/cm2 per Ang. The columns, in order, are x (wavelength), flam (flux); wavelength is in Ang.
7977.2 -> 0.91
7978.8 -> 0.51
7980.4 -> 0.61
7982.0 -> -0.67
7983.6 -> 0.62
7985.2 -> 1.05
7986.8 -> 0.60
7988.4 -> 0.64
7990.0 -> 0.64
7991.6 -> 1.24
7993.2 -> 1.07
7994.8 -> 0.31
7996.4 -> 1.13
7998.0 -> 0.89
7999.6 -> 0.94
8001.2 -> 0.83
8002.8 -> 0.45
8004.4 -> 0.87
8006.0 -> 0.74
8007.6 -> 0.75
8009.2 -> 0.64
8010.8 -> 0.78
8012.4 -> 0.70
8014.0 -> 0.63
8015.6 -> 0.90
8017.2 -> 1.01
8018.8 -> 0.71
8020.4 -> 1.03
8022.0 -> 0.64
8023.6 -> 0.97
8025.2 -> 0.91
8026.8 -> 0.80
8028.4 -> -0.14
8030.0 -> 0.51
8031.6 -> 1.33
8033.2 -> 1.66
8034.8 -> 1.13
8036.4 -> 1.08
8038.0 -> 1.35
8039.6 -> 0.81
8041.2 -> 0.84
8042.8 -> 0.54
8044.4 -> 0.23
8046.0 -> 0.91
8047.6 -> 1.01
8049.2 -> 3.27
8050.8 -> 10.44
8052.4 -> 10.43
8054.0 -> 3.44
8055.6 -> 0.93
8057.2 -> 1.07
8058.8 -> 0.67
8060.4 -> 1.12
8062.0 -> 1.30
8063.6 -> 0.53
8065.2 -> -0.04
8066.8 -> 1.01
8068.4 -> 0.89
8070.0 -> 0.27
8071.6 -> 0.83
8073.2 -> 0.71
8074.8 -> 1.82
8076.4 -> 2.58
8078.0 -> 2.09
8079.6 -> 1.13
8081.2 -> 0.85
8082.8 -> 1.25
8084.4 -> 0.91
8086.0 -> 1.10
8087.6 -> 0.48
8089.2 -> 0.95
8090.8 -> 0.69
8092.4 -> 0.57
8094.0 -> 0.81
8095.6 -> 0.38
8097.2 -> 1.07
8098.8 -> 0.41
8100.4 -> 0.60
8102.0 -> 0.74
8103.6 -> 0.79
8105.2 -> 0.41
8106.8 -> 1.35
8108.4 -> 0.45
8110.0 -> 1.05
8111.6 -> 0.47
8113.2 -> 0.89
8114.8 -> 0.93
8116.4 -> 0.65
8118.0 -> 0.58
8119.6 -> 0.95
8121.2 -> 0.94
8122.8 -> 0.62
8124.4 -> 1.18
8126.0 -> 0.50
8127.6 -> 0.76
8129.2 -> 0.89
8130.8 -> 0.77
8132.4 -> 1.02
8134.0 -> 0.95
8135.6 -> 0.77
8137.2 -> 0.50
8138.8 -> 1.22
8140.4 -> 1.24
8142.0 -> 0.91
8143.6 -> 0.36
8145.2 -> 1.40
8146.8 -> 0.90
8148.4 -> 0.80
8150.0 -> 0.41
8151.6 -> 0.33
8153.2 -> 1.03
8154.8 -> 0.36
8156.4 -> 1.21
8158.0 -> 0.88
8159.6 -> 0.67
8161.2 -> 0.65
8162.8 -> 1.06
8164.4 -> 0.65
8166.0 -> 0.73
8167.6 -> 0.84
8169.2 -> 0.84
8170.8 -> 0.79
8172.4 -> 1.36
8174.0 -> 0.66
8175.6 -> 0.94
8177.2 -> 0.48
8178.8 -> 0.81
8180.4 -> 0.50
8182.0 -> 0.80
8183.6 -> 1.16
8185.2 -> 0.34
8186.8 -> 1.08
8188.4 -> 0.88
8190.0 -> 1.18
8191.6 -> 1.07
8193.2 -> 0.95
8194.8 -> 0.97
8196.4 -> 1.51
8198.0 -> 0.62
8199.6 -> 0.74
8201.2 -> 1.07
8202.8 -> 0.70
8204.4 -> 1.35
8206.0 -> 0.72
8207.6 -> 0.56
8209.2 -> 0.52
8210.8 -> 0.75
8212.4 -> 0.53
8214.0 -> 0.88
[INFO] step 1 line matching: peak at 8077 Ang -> [N II]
